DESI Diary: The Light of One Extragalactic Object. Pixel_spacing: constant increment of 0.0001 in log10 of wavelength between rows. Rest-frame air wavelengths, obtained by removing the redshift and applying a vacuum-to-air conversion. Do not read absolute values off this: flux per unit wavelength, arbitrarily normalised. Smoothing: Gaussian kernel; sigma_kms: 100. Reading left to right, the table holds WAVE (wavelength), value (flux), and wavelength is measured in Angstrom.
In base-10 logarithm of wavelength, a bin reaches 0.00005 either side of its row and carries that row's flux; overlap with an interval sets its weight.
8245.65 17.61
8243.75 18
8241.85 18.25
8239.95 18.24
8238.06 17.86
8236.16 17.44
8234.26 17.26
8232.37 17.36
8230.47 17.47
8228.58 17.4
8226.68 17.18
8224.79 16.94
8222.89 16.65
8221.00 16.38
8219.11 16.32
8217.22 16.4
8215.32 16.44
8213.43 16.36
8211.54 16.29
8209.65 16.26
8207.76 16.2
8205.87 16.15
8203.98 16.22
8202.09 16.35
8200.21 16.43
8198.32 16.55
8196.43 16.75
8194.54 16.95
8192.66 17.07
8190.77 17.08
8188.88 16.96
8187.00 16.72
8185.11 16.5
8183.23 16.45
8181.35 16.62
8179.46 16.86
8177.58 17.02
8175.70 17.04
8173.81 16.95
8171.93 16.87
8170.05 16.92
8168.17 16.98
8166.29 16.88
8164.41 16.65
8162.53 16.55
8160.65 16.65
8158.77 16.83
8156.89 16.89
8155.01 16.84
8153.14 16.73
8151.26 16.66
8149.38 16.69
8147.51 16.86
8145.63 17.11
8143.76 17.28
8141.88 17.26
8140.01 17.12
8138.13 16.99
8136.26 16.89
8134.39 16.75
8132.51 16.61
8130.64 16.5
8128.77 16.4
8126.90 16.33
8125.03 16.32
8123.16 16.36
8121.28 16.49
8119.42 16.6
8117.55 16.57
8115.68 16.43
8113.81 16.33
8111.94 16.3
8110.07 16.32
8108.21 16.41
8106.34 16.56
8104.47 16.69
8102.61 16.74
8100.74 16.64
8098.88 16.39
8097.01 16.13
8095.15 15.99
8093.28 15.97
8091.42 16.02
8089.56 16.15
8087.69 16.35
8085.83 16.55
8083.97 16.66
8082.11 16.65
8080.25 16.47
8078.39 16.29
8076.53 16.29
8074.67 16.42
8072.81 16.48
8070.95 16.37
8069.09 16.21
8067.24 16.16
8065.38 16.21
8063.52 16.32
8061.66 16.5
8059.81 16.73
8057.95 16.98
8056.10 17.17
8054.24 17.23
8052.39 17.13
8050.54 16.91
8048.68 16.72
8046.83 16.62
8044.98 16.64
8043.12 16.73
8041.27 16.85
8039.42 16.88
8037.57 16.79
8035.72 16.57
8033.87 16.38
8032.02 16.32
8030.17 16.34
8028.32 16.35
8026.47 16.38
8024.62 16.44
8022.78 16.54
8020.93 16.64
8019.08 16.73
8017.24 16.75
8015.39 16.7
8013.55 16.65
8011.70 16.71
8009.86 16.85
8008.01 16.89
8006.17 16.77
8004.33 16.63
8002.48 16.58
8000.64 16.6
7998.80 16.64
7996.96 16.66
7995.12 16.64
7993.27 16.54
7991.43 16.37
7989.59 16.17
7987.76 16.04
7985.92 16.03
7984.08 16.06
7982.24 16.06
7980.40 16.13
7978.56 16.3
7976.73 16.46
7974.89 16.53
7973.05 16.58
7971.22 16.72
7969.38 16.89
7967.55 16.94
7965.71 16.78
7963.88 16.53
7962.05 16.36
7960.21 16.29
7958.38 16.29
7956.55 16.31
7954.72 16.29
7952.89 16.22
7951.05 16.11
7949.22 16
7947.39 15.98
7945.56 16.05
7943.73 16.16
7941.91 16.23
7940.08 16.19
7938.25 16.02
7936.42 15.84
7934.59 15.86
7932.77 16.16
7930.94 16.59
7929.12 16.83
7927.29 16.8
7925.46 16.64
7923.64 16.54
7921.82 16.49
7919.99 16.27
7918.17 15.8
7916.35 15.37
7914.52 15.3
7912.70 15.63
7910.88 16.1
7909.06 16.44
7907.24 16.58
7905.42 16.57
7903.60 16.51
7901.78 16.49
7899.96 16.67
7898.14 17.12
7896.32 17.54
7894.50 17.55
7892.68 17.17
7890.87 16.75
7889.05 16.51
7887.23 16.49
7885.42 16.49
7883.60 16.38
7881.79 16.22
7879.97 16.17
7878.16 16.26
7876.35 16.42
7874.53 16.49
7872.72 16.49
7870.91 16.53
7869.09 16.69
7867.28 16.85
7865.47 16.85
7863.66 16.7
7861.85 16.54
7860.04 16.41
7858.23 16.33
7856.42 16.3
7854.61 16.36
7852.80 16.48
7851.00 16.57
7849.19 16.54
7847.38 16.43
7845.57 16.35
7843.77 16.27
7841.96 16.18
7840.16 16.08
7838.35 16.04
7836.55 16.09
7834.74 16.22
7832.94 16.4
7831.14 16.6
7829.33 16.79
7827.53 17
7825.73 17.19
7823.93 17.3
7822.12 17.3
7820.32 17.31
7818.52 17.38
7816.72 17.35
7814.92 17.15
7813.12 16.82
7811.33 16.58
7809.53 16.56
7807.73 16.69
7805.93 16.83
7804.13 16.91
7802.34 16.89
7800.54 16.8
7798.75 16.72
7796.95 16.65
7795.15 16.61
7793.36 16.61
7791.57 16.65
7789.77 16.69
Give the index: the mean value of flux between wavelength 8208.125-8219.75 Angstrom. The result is 16.3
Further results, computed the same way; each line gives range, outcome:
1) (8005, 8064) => 16.7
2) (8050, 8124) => 16.5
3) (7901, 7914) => 16.3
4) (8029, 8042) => 16.6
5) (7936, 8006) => 16.4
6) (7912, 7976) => 16.3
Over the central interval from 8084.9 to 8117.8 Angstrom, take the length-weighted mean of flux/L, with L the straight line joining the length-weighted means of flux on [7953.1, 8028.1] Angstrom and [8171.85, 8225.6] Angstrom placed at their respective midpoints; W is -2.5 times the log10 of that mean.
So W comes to 0.01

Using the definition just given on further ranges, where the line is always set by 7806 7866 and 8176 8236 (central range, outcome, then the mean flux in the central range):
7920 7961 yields 0.03 mag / 16.3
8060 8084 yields 0.02 mag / 16.4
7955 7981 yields 0.01 mag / 16.5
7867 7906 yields 0.00 mag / 16.6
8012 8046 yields 0.01 mag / 16.6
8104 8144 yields 0.01 mag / 16.6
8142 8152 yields -0.02 mag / 17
